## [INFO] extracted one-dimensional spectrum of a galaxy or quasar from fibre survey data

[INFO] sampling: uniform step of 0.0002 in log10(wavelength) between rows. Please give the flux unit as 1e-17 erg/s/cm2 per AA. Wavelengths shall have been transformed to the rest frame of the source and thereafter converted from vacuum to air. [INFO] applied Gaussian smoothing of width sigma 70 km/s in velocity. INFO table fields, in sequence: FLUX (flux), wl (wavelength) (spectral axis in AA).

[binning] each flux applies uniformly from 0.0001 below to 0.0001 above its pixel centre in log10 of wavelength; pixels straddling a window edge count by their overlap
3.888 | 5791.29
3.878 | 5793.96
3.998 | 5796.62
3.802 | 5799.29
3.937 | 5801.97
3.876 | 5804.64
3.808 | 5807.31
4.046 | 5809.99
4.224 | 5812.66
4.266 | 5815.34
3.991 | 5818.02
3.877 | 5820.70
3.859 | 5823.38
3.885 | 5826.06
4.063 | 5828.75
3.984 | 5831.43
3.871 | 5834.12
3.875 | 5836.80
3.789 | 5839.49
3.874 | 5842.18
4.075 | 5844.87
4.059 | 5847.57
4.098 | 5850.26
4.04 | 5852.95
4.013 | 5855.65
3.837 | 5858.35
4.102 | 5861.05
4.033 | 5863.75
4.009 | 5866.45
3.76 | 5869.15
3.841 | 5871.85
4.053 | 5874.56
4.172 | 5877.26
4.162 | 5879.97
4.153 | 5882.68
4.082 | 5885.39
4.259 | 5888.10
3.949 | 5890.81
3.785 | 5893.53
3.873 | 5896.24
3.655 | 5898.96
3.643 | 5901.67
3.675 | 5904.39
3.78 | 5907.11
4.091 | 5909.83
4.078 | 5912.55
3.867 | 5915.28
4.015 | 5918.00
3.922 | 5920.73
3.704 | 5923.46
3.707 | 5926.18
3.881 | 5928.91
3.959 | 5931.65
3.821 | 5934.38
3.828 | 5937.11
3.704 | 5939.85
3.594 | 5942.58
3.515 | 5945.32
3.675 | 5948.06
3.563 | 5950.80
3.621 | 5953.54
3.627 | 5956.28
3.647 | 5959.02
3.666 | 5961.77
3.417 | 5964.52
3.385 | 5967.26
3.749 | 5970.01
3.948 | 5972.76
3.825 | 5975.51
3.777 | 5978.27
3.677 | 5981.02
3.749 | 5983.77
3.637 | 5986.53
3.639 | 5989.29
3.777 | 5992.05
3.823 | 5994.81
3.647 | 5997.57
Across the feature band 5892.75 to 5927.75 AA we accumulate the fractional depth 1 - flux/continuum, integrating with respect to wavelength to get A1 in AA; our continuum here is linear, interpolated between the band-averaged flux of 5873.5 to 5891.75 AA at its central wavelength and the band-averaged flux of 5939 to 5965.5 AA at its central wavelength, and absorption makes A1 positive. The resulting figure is 0.8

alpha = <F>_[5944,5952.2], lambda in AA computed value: 3.58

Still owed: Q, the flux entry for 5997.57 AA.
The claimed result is 3.647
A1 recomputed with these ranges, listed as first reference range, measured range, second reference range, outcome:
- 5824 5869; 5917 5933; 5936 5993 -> -0.4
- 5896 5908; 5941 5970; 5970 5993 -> 1.2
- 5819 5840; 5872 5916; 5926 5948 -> -1.6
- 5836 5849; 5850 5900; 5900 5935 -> -1.2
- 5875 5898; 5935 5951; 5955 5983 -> 0.6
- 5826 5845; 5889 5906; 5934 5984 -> 0.1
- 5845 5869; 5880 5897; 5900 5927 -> -0.5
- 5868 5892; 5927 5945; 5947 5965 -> -0.3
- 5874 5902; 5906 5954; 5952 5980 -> 0.2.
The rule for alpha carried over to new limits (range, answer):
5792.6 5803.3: 3.9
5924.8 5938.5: 3.84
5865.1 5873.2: 3.87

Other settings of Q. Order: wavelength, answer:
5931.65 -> 3.959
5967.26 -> 3.385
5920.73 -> 3.922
